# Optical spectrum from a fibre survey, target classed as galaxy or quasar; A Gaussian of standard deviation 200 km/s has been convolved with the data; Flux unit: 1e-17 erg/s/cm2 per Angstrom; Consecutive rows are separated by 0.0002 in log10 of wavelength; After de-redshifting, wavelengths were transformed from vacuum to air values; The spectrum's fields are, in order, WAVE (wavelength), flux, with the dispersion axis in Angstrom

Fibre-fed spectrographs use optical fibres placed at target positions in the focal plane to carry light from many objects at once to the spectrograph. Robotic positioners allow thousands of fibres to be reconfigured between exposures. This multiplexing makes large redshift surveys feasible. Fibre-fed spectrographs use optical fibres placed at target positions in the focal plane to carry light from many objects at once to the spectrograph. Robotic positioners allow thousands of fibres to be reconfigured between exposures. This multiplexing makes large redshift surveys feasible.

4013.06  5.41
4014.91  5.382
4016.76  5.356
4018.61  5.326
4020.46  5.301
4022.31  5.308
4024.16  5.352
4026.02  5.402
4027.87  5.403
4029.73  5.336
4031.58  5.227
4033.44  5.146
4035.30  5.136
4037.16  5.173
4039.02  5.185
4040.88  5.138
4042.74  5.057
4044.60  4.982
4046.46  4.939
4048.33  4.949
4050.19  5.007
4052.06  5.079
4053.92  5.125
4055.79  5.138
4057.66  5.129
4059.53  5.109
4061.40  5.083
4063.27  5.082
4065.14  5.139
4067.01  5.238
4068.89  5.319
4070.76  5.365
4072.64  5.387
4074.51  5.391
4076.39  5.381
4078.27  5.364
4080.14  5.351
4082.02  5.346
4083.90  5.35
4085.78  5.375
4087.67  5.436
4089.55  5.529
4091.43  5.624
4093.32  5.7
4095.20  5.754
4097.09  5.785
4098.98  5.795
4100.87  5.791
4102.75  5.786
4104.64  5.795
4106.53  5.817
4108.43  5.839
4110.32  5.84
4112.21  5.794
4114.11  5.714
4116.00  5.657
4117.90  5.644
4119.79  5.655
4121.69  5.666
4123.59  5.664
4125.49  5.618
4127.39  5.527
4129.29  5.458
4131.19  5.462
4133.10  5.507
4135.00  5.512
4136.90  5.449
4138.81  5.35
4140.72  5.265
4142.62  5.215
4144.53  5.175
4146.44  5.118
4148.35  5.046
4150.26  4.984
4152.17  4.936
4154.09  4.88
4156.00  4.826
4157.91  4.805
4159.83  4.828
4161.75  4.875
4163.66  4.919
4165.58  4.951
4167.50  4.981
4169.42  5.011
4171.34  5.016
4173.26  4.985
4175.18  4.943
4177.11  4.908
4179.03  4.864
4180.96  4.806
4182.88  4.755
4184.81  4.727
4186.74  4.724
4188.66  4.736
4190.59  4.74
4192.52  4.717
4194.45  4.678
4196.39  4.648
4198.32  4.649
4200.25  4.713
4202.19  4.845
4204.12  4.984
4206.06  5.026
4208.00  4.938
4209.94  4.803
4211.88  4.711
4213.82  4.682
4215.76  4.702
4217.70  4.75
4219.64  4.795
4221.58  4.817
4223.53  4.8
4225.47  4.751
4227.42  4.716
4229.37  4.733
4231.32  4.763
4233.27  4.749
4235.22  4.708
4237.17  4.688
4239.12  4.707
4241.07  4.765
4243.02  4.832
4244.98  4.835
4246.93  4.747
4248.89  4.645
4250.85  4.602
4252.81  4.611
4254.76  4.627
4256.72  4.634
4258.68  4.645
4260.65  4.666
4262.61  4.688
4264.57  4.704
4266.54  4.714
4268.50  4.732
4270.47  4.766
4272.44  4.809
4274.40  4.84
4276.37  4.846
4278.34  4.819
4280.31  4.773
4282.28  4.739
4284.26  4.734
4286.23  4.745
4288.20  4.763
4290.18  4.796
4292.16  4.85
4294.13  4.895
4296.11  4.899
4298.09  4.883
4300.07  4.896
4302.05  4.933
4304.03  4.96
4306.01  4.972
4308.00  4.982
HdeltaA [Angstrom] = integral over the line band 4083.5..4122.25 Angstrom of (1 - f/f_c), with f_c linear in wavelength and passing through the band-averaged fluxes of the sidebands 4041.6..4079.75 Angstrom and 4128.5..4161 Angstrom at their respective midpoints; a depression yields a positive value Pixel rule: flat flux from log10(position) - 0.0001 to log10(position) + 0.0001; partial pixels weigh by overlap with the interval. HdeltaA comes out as -3.93 Angstrom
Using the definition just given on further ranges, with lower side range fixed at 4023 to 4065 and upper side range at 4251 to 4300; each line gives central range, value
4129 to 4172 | -1.2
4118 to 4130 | -1.4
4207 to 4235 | 0.5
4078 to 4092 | -0.9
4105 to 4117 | -1.8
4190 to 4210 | 0.4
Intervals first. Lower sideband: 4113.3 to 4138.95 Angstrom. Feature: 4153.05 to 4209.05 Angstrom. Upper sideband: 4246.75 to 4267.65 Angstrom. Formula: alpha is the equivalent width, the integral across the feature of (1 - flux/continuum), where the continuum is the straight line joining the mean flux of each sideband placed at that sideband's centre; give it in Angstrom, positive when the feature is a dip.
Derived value 3.7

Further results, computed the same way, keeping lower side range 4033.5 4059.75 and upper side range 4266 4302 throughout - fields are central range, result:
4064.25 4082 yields -0.97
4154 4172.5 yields 0.14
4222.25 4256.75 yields 1.00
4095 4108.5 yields -2.08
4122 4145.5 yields -2.15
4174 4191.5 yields 0.44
